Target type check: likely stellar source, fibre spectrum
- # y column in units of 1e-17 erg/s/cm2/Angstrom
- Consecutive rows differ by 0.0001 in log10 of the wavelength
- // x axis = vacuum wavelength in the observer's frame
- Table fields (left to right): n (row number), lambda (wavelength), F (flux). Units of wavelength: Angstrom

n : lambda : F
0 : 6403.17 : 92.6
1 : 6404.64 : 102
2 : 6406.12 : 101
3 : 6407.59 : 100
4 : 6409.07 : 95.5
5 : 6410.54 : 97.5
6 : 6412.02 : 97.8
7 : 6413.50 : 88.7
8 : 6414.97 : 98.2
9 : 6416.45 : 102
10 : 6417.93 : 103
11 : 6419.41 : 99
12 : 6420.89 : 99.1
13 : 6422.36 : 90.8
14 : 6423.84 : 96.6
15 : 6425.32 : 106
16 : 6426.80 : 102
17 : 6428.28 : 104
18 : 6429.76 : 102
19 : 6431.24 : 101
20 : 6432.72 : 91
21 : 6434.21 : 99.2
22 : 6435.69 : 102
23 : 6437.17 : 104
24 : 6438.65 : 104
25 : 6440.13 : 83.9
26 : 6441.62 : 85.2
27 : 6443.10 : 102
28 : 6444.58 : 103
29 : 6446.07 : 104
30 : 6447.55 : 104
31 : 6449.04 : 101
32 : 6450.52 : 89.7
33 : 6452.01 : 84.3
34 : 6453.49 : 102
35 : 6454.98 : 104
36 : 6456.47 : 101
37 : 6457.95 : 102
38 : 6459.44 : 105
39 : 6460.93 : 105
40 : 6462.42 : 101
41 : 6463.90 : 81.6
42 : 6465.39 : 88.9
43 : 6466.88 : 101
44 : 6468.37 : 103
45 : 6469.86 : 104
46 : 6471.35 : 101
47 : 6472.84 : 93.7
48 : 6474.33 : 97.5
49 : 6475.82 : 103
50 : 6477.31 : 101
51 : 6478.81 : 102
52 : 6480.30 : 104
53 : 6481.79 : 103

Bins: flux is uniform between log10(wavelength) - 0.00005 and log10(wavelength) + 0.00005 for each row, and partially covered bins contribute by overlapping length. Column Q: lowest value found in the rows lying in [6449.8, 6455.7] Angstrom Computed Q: 84.3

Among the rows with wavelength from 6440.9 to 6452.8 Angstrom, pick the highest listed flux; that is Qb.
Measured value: 104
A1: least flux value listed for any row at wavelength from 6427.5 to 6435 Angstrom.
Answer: 91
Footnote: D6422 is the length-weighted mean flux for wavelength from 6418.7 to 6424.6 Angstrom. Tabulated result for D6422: 96.5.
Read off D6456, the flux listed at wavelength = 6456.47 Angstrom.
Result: 101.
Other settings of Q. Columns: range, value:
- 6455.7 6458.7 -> 101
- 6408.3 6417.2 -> 88.7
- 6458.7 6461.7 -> 105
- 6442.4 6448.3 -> 102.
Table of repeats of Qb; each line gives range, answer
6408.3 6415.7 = 98.2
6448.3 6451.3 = 101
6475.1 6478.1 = 103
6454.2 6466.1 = 105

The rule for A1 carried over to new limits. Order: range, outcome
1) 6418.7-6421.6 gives 99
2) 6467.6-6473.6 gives 93.7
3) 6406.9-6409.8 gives 95.5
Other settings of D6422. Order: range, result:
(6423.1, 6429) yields 102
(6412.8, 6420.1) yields 98.2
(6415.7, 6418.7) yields 102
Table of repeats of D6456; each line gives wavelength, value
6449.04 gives 101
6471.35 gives 101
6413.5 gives 88.7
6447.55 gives 104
